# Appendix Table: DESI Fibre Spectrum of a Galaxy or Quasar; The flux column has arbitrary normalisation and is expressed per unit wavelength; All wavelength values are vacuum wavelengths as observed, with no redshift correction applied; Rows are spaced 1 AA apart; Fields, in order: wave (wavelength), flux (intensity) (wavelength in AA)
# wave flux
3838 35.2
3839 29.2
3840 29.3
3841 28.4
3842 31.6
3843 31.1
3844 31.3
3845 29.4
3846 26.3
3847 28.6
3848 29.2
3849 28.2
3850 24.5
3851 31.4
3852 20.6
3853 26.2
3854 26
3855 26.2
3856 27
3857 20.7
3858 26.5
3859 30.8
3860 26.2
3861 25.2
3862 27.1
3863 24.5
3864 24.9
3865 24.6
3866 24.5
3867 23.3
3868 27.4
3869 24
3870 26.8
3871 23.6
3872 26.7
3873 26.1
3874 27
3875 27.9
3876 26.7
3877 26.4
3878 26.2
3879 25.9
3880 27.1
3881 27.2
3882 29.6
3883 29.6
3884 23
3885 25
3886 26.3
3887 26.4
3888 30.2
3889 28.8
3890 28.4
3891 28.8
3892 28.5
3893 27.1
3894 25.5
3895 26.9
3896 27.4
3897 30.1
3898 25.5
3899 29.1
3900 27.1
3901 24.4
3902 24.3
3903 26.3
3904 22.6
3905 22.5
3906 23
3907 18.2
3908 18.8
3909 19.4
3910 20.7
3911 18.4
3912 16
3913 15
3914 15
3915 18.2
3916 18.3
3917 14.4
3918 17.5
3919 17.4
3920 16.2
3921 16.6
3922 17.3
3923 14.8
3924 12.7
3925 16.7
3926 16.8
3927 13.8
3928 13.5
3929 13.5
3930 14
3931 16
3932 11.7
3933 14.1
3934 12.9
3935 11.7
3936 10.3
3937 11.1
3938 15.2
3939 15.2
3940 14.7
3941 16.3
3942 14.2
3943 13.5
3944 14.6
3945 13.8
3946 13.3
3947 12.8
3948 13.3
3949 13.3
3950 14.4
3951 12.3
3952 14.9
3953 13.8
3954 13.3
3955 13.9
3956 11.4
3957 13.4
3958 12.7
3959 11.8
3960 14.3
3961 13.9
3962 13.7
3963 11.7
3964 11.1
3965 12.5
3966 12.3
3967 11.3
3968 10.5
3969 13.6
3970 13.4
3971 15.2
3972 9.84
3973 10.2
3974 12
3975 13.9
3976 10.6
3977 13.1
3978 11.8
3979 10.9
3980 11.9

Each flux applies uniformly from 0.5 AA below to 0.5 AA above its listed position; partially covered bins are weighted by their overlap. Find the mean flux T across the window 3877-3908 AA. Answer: 26.2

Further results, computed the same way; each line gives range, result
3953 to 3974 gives 12.5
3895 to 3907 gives 25.4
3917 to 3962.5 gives 14.1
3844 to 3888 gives 26.4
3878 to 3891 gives 27.3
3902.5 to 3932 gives 17.3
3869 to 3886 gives 26.5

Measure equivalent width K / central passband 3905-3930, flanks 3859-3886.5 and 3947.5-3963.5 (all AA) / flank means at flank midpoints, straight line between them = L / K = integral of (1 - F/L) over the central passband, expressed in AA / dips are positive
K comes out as 3.1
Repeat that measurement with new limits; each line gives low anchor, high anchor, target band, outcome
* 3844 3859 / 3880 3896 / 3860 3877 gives 0.88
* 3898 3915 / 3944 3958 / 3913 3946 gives 4.69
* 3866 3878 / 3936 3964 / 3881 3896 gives -2.67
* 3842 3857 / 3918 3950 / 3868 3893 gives -4.87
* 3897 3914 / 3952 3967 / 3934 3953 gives 2.33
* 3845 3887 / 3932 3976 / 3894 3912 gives -2.48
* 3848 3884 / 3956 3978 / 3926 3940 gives 2.92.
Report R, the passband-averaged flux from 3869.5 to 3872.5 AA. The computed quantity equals 25.7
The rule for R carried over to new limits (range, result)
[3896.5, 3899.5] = 28.2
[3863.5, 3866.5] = 24.7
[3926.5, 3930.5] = 13.7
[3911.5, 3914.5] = 15.3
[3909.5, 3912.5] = 18.4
